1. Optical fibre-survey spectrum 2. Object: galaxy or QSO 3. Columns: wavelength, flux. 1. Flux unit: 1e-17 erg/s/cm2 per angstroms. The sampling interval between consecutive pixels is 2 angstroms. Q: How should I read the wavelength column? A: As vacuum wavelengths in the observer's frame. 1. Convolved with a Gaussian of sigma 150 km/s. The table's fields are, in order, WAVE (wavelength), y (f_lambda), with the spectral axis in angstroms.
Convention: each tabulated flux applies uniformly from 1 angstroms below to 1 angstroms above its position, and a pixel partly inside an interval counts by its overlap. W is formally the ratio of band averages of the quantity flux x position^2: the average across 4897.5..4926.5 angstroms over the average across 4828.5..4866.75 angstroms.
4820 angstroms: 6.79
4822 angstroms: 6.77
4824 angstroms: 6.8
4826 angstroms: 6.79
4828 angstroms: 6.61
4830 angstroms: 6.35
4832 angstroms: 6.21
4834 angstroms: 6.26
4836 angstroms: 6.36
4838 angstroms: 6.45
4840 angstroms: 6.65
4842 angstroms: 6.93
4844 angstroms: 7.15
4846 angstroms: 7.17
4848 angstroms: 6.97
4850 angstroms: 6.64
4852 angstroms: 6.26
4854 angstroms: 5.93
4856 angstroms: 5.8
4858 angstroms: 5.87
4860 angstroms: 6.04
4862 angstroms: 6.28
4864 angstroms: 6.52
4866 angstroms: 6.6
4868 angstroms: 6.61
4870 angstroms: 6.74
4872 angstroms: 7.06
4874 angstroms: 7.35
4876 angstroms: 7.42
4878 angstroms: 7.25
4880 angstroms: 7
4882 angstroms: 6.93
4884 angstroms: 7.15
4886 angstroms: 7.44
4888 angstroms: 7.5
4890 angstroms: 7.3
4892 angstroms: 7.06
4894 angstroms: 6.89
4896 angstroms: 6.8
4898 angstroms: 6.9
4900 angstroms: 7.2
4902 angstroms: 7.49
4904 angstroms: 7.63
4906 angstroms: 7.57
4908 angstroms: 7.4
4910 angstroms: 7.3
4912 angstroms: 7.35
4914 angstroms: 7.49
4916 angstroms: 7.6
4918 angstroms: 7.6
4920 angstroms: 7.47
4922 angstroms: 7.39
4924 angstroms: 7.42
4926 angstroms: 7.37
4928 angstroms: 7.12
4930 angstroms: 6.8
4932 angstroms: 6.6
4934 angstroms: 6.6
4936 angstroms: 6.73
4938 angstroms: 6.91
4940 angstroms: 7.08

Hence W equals 1.18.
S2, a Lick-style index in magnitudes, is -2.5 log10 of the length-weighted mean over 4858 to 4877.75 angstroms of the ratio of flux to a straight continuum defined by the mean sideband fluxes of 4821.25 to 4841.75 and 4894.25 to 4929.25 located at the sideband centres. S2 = 0.03 mag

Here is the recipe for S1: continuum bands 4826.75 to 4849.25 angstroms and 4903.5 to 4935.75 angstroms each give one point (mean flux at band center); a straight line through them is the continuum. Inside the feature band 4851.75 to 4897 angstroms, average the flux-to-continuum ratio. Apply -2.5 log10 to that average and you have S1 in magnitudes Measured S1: 0.02 mag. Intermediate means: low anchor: 6.65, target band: 6.78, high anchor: 7.28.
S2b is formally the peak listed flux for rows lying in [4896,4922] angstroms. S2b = 7.63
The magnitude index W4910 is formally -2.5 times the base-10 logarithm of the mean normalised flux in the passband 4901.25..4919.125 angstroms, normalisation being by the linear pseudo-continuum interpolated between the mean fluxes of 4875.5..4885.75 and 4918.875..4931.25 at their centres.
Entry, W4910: -0.04 mag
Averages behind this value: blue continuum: 7.16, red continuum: 7.25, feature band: 7.49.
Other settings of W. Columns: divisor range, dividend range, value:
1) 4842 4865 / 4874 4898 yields 1.13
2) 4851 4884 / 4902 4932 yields 1.14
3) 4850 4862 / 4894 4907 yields 1.22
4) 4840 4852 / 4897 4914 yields 1.10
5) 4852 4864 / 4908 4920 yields 1.26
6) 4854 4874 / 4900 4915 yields 1.18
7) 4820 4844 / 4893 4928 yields 1.15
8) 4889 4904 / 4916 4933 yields 1.03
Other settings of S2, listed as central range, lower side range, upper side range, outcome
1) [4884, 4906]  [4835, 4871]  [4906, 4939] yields -0.05 mag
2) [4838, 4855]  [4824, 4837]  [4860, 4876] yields -0.02 mag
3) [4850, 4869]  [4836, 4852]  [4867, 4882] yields 0.11 mag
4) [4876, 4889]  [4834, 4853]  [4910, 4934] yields -0.04 mag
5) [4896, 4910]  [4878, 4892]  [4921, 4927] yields 0.00 mag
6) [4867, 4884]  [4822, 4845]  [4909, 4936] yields -0.02 mag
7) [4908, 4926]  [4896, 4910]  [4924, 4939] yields -0.05 mag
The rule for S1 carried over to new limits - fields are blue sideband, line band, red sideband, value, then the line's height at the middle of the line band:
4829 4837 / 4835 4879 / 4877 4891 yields 0.01 mag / 6.73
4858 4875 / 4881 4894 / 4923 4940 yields -0.08 mag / 6.72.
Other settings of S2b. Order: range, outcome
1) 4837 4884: 7.42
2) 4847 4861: 6.97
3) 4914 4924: 7.6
